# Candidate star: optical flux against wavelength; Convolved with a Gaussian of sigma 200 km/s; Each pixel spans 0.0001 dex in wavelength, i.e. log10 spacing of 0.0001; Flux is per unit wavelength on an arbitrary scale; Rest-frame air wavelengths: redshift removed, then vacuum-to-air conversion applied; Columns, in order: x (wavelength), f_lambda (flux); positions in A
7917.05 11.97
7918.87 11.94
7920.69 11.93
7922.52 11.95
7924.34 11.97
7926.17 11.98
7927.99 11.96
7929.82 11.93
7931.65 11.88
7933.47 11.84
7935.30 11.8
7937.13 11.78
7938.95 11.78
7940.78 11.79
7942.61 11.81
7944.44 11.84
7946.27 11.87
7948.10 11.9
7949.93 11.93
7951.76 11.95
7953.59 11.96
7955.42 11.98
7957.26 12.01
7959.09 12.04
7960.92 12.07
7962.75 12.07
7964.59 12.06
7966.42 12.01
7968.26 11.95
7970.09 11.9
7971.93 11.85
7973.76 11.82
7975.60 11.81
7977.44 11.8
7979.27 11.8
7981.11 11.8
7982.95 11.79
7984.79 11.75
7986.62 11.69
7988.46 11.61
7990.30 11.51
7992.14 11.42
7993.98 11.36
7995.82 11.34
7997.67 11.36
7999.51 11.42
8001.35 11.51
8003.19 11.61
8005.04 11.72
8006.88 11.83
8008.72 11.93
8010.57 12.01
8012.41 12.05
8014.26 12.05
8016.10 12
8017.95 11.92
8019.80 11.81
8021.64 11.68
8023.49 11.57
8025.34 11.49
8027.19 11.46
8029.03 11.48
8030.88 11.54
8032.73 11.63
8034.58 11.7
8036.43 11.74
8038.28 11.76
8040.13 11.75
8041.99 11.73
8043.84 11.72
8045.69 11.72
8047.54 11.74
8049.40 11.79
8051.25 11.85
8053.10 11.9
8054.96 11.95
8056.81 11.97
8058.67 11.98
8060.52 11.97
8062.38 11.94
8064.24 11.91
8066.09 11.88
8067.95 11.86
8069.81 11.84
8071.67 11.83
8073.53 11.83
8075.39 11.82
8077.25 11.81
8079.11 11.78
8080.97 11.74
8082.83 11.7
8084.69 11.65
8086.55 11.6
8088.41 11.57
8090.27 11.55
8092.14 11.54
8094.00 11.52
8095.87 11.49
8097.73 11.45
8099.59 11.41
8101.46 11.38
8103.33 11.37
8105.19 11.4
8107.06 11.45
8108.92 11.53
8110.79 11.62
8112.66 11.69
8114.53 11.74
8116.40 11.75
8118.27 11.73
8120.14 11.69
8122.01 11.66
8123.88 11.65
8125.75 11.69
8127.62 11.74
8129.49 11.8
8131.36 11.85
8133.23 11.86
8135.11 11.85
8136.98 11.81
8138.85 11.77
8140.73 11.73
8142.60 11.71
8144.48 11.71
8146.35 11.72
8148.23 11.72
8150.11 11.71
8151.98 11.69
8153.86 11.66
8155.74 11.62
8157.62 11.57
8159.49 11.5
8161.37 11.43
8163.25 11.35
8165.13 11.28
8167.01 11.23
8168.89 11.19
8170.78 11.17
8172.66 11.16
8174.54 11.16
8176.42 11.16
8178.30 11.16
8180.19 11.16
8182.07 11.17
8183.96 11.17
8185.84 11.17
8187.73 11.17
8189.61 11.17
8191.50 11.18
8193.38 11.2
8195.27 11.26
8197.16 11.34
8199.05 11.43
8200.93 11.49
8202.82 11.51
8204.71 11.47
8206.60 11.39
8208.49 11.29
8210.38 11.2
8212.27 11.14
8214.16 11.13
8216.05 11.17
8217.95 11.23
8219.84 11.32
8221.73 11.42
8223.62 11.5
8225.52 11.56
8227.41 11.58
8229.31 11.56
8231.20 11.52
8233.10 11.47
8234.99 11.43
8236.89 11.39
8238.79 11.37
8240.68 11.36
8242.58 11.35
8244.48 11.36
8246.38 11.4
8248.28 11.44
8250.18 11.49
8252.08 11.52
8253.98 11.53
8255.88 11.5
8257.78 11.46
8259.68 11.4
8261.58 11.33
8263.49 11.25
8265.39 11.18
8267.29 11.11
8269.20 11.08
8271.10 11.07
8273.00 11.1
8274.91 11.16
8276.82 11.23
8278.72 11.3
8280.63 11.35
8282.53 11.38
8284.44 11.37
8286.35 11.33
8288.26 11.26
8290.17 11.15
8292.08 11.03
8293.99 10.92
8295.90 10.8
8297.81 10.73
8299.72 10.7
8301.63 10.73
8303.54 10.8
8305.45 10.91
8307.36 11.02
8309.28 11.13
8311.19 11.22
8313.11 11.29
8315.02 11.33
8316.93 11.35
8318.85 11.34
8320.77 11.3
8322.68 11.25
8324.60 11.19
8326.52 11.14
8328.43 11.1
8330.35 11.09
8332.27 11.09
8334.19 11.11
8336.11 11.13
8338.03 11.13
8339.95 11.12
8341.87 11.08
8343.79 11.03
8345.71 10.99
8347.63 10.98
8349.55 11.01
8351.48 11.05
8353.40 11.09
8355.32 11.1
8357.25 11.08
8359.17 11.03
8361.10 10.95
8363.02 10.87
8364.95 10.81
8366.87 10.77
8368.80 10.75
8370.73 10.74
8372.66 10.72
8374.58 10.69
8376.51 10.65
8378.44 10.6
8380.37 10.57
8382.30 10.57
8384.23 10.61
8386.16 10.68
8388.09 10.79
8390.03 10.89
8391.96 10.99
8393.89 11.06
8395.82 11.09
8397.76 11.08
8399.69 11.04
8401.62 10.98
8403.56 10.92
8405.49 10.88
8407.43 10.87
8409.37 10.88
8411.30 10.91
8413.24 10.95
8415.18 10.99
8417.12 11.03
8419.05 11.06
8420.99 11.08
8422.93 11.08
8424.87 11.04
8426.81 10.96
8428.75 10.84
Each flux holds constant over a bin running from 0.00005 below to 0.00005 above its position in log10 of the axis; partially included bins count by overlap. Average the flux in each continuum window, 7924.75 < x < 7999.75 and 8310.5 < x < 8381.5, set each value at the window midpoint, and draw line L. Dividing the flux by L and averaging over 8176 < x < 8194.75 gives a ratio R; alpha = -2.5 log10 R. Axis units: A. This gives 0.02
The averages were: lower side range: 11.8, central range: 11.2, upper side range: 11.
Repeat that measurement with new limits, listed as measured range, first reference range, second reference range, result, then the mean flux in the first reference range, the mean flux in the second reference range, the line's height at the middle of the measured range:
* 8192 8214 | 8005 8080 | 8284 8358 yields 0.01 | 11.8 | 11.1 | 11.4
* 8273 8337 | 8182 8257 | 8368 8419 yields 0.00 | 11.4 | 10.8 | 11.1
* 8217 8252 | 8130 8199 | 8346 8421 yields -0.02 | 11.4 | 10.9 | 11.3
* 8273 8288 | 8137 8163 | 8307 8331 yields 0.00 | 11.7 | 11.2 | 11.3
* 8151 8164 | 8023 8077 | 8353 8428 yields -0.01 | 11.8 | 10.9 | 11.5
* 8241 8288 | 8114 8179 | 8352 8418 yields -0.01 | 11.6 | 10.9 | 11.2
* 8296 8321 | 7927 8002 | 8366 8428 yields 0.00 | 11.8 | 10.9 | 11.1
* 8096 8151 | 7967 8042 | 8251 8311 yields -0.02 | 11.7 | 11.2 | 11.5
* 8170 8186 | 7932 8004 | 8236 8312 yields 0.02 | 11.8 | 11.2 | 11.4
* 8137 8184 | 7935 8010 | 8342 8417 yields -0.01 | 11.8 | 10.9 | 11.4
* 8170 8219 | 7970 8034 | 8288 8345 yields 0.01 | 11.7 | 11.1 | 11.3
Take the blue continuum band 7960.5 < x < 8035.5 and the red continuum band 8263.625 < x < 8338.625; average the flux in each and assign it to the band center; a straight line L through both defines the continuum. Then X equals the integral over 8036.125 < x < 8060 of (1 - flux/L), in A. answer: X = -0.4 A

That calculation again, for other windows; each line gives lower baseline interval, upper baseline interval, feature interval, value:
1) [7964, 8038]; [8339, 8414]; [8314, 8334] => -0.4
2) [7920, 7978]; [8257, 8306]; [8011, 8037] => 0.0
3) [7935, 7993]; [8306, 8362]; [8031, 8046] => 0.0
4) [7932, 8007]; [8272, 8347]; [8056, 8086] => -0.7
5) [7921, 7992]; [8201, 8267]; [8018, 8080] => -0.3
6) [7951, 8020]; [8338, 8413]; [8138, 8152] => -0.4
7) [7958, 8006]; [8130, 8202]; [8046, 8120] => -0.8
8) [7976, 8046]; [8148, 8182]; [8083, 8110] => 0.0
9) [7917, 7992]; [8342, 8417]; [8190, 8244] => -0.5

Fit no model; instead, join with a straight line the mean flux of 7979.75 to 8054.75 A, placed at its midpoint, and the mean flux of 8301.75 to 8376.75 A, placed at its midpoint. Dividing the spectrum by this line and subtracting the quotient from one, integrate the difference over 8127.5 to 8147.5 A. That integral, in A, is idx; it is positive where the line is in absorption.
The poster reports -0.6 A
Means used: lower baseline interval 11.7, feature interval 11.8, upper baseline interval 11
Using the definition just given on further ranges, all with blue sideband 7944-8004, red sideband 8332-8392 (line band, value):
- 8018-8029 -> 0.0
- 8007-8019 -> -0.3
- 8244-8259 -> -0.4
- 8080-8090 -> -0.1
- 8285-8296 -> -0.1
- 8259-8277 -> -0.1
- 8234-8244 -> -0.2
